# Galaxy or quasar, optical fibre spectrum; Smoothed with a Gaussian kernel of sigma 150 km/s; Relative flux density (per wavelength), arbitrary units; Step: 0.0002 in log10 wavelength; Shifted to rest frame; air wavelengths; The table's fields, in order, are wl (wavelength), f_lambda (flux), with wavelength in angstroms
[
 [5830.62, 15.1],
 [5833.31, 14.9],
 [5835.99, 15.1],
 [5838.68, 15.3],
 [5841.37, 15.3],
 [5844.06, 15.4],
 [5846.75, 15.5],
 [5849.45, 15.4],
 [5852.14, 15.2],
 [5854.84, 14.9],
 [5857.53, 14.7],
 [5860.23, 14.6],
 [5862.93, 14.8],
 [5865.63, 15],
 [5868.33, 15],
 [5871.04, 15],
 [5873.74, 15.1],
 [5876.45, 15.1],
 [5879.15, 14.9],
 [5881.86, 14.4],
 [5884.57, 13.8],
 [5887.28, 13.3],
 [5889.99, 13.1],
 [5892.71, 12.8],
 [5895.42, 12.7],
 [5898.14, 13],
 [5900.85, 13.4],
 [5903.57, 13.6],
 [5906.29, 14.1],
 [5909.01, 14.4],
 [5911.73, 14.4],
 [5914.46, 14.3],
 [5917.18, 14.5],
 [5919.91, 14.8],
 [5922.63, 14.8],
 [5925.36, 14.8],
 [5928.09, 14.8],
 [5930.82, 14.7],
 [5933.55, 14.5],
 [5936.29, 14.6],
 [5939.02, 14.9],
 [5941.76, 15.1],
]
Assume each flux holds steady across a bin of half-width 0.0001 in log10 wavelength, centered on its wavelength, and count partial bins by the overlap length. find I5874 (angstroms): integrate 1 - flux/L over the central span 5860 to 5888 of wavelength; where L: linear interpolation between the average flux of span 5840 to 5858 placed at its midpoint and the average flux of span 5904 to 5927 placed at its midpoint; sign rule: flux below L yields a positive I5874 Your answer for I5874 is 0.52 angstroms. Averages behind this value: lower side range 15.2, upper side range 14.5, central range 14.7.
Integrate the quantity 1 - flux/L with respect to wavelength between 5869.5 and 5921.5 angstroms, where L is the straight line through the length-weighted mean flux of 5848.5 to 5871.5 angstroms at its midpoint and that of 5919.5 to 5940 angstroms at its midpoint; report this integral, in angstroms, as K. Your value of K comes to 2.8 angstroms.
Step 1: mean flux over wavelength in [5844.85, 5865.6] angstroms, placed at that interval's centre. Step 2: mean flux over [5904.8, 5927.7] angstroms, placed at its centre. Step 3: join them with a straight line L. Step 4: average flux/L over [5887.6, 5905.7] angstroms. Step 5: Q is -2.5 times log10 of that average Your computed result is 0.12 mag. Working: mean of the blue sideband 15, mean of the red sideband 14.5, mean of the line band 13.2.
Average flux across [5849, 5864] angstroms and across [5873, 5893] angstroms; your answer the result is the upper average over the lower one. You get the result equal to 0.9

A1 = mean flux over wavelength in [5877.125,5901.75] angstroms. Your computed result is 13.5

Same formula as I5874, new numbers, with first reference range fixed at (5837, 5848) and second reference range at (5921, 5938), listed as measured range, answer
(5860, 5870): 0.21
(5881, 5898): 1.95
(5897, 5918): 1.29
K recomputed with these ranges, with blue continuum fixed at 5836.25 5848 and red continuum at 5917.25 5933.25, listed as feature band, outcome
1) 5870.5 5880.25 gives 0.05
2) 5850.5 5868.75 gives 0.40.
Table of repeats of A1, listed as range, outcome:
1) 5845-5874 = 15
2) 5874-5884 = 14.8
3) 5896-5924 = 14.1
